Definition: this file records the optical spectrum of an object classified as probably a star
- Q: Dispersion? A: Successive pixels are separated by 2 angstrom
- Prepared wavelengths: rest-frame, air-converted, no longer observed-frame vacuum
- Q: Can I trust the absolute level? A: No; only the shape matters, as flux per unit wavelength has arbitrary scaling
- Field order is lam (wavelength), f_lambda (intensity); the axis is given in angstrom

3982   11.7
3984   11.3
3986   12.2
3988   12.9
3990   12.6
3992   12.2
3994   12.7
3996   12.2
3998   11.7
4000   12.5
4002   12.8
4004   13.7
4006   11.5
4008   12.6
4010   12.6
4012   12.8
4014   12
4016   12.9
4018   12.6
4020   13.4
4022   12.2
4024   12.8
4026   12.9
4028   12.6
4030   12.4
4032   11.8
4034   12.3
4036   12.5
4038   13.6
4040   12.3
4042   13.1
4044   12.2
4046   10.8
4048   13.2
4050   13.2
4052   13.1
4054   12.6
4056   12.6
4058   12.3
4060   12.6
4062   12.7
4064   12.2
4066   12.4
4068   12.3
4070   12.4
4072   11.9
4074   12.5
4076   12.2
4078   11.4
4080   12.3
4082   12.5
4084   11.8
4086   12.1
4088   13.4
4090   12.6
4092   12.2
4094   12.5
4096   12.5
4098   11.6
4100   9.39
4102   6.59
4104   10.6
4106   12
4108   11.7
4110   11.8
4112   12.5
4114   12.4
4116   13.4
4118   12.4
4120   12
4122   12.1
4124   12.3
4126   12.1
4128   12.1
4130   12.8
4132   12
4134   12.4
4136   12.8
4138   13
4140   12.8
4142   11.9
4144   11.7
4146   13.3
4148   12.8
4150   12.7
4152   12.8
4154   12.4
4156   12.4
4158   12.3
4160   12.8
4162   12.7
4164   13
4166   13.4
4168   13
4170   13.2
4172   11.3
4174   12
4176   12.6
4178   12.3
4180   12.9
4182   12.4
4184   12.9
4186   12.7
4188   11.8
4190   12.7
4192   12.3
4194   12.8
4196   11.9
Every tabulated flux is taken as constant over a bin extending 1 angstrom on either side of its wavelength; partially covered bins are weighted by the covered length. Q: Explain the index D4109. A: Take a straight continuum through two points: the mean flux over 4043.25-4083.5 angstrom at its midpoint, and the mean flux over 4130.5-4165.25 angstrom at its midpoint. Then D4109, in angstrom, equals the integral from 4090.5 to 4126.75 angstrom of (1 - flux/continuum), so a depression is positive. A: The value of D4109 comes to 2.3 angstrom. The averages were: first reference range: 12.4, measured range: 11.7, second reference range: 12.6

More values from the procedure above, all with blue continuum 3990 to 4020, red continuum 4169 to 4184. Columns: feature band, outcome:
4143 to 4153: -0.2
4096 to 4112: 2.2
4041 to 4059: -0.1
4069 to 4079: 0.3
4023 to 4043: -0.2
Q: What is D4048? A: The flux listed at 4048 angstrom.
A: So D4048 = 13.2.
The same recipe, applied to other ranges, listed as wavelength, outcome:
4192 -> 12.3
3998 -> 11.7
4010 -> 12.6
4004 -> 13.7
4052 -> 13.1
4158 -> 12.3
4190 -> 12.7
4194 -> 12.8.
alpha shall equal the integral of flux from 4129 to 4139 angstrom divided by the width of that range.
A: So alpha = 12.6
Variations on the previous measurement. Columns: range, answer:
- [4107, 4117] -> 12.4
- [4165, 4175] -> 12.6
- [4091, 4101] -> 11.6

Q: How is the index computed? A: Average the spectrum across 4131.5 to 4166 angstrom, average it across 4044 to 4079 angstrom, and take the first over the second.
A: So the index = 1.02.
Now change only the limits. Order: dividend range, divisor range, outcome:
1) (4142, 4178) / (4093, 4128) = 1.08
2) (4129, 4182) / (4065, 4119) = 1.06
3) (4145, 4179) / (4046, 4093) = 1.02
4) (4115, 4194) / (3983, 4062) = 1.00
